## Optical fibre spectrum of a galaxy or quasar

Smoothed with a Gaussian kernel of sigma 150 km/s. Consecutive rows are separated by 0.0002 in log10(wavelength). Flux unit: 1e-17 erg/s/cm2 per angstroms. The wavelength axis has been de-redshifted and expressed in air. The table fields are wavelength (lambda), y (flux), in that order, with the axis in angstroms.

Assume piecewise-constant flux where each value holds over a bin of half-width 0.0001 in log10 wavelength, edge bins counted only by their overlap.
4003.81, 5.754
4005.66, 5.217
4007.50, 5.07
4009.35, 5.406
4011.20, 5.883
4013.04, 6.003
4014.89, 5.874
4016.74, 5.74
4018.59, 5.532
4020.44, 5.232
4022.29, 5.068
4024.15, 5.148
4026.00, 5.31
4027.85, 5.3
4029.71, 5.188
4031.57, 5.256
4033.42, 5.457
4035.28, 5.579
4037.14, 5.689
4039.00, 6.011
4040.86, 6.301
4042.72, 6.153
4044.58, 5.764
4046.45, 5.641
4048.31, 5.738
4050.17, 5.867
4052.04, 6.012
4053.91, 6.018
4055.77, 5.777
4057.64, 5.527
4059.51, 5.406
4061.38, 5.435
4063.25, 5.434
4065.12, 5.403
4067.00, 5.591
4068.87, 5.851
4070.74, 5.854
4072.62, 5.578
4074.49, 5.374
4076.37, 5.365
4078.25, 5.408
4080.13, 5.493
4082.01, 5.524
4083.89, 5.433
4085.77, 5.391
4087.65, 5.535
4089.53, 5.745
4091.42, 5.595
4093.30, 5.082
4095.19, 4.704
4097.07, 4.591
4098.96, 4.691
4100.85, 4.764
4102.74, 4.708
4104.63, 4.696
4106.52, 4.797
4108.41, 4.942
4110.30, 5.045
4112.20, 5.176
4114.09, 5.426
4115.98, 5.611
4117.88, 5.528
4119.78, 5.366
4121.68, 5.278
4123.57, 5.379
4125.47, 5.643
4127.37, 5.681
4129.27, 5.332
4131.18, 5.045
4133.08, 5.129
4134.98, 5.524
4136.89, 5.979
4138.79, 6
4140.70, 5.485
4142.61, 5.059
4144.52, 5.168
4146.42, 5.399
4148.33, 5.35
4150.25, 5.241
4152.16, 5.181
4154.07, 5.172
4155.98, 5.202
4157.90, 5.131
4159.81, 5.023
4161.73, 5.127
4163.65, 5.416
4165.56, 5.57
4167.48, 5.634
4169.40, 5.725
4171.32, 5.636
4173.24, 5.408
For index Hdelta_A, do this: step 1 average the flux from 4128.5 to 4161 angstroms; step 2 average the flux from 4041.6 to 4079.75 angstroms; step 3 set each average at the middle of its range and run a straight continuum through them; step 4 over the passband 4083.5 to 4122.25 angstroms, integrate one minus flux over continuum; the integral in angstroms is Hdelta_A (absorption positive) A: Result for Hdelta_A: 2.4 angstroms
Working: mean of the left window 5.66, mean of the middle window 5.14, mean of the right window 5.32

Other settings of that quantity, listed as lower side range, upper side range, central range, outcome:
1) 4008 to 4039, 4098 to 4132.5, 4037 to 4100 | -2.6 angstroms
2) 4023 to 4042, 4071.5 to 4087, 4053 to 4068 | -0.3 angstroms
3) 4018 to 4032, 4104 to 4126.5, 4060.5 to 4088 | -1.4 angstroms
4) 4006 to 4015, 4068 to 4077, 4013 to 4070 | -0.1 angstroms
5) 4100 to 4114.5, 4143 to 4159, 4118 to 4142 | -1.9 angstroms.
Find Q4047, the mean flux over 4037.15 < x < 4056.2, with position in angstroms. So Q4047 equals 5.92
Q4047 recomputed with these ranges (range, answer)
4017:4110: 5.43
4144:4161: 5.21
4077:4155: 5.28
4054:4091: 5.54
